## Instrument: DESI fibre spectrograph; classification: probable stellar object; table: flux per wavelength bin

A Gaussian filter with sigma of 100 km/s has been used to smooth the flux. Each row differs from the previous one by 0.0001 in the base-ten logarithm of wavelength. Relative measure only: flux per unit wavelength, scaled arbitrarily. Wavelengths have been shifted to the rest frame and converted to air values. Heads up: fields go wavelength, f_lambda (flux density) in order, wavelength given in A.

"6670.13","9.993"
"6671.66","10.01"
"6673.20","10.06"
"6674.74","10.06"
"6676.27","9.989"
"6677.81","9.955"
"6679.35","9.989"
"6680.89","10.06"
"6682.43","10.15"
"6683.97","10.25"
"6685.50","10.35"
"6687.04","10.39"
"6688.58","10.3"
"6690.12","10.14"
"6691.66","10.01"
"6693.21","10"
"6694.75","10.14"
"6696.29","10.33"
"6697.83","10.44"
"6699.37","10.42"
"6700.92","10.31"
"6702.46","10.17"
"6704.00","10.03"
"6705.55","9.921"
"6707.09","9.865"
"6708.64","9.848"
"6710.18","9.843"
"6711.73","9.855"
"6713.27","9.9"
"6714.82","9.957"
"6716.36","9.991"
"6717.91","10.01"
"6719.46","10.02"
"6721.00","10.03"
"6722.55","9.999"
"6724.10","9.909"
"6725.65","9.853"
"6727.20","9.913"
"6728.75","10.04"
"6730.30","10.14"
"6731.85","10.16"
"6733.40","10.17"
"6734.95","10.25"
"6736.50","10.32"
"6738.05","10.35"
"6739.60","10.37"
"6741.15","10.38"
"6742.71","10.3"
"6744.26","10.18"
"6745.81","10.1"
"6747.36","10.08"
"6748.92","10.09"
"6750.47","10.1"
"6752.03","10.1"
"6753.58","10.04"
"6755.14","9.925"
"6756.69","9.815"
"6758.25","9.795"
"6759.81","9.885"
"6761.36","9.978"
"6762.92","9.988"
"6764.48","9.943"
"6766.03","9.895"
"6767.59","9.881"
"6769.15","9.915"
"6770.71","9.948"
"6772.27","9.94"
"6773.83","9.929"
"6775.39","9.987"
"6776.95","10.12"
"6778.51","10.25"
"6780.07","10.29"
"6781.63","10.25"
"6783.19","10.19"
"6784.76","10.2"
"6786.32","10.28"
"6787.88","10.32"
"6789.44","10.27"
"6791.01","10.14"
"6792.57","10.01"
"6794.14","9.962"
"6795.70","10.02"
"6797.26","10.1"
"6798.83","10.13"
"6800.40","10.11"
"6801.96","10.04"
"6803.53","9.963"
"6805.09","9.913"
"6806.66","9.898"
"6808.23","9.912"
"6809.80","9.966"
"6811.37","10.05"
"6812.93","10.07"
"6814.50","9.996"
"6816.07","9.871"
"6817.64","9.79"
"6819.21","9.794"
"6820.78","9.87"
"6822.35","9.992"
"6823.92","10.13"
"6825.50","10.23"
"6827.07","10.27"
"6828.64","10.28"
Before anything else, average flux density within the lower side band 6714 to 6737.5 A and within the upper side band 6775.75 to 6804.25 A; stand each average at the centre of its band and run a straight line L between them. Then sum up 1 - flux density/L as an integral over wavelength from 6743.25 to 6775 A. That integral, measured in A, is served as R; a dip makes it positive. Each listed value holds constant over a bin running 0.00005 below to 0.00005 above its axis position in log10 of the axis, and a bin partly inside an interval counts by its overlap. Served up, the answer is 0.4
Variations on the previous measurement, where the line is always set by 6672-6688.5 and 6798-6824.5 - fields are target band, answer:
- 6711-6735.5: 0.2 A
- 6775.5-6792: -0.4 A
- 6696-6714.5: 0.1 A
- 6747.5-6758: 0.0 A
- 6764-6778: 0.1 A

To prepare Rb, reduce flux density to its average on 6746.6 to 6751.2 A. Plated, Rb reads 10.1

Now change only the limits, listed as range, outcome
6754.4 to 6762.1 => 9.88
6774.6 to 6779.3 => 10.1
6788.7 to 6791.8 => 10.2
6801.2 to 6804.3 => 9.99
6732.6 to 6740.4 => 10.3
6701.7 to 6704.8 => 10.1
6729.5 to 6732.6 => 10.1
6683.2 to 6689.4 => 10.3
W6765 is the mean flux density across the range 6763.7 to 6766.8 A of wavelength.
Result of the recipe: 9.94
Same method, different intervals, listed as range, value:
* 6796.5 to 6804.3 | 10.1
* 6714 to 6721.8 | 10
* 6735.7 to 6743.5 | 10.3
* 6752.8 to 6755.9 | 9.98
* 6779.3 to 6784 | 10.2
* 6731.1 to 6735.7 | 10.2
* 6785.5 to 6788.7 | 10.3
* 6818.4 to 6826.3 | 10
